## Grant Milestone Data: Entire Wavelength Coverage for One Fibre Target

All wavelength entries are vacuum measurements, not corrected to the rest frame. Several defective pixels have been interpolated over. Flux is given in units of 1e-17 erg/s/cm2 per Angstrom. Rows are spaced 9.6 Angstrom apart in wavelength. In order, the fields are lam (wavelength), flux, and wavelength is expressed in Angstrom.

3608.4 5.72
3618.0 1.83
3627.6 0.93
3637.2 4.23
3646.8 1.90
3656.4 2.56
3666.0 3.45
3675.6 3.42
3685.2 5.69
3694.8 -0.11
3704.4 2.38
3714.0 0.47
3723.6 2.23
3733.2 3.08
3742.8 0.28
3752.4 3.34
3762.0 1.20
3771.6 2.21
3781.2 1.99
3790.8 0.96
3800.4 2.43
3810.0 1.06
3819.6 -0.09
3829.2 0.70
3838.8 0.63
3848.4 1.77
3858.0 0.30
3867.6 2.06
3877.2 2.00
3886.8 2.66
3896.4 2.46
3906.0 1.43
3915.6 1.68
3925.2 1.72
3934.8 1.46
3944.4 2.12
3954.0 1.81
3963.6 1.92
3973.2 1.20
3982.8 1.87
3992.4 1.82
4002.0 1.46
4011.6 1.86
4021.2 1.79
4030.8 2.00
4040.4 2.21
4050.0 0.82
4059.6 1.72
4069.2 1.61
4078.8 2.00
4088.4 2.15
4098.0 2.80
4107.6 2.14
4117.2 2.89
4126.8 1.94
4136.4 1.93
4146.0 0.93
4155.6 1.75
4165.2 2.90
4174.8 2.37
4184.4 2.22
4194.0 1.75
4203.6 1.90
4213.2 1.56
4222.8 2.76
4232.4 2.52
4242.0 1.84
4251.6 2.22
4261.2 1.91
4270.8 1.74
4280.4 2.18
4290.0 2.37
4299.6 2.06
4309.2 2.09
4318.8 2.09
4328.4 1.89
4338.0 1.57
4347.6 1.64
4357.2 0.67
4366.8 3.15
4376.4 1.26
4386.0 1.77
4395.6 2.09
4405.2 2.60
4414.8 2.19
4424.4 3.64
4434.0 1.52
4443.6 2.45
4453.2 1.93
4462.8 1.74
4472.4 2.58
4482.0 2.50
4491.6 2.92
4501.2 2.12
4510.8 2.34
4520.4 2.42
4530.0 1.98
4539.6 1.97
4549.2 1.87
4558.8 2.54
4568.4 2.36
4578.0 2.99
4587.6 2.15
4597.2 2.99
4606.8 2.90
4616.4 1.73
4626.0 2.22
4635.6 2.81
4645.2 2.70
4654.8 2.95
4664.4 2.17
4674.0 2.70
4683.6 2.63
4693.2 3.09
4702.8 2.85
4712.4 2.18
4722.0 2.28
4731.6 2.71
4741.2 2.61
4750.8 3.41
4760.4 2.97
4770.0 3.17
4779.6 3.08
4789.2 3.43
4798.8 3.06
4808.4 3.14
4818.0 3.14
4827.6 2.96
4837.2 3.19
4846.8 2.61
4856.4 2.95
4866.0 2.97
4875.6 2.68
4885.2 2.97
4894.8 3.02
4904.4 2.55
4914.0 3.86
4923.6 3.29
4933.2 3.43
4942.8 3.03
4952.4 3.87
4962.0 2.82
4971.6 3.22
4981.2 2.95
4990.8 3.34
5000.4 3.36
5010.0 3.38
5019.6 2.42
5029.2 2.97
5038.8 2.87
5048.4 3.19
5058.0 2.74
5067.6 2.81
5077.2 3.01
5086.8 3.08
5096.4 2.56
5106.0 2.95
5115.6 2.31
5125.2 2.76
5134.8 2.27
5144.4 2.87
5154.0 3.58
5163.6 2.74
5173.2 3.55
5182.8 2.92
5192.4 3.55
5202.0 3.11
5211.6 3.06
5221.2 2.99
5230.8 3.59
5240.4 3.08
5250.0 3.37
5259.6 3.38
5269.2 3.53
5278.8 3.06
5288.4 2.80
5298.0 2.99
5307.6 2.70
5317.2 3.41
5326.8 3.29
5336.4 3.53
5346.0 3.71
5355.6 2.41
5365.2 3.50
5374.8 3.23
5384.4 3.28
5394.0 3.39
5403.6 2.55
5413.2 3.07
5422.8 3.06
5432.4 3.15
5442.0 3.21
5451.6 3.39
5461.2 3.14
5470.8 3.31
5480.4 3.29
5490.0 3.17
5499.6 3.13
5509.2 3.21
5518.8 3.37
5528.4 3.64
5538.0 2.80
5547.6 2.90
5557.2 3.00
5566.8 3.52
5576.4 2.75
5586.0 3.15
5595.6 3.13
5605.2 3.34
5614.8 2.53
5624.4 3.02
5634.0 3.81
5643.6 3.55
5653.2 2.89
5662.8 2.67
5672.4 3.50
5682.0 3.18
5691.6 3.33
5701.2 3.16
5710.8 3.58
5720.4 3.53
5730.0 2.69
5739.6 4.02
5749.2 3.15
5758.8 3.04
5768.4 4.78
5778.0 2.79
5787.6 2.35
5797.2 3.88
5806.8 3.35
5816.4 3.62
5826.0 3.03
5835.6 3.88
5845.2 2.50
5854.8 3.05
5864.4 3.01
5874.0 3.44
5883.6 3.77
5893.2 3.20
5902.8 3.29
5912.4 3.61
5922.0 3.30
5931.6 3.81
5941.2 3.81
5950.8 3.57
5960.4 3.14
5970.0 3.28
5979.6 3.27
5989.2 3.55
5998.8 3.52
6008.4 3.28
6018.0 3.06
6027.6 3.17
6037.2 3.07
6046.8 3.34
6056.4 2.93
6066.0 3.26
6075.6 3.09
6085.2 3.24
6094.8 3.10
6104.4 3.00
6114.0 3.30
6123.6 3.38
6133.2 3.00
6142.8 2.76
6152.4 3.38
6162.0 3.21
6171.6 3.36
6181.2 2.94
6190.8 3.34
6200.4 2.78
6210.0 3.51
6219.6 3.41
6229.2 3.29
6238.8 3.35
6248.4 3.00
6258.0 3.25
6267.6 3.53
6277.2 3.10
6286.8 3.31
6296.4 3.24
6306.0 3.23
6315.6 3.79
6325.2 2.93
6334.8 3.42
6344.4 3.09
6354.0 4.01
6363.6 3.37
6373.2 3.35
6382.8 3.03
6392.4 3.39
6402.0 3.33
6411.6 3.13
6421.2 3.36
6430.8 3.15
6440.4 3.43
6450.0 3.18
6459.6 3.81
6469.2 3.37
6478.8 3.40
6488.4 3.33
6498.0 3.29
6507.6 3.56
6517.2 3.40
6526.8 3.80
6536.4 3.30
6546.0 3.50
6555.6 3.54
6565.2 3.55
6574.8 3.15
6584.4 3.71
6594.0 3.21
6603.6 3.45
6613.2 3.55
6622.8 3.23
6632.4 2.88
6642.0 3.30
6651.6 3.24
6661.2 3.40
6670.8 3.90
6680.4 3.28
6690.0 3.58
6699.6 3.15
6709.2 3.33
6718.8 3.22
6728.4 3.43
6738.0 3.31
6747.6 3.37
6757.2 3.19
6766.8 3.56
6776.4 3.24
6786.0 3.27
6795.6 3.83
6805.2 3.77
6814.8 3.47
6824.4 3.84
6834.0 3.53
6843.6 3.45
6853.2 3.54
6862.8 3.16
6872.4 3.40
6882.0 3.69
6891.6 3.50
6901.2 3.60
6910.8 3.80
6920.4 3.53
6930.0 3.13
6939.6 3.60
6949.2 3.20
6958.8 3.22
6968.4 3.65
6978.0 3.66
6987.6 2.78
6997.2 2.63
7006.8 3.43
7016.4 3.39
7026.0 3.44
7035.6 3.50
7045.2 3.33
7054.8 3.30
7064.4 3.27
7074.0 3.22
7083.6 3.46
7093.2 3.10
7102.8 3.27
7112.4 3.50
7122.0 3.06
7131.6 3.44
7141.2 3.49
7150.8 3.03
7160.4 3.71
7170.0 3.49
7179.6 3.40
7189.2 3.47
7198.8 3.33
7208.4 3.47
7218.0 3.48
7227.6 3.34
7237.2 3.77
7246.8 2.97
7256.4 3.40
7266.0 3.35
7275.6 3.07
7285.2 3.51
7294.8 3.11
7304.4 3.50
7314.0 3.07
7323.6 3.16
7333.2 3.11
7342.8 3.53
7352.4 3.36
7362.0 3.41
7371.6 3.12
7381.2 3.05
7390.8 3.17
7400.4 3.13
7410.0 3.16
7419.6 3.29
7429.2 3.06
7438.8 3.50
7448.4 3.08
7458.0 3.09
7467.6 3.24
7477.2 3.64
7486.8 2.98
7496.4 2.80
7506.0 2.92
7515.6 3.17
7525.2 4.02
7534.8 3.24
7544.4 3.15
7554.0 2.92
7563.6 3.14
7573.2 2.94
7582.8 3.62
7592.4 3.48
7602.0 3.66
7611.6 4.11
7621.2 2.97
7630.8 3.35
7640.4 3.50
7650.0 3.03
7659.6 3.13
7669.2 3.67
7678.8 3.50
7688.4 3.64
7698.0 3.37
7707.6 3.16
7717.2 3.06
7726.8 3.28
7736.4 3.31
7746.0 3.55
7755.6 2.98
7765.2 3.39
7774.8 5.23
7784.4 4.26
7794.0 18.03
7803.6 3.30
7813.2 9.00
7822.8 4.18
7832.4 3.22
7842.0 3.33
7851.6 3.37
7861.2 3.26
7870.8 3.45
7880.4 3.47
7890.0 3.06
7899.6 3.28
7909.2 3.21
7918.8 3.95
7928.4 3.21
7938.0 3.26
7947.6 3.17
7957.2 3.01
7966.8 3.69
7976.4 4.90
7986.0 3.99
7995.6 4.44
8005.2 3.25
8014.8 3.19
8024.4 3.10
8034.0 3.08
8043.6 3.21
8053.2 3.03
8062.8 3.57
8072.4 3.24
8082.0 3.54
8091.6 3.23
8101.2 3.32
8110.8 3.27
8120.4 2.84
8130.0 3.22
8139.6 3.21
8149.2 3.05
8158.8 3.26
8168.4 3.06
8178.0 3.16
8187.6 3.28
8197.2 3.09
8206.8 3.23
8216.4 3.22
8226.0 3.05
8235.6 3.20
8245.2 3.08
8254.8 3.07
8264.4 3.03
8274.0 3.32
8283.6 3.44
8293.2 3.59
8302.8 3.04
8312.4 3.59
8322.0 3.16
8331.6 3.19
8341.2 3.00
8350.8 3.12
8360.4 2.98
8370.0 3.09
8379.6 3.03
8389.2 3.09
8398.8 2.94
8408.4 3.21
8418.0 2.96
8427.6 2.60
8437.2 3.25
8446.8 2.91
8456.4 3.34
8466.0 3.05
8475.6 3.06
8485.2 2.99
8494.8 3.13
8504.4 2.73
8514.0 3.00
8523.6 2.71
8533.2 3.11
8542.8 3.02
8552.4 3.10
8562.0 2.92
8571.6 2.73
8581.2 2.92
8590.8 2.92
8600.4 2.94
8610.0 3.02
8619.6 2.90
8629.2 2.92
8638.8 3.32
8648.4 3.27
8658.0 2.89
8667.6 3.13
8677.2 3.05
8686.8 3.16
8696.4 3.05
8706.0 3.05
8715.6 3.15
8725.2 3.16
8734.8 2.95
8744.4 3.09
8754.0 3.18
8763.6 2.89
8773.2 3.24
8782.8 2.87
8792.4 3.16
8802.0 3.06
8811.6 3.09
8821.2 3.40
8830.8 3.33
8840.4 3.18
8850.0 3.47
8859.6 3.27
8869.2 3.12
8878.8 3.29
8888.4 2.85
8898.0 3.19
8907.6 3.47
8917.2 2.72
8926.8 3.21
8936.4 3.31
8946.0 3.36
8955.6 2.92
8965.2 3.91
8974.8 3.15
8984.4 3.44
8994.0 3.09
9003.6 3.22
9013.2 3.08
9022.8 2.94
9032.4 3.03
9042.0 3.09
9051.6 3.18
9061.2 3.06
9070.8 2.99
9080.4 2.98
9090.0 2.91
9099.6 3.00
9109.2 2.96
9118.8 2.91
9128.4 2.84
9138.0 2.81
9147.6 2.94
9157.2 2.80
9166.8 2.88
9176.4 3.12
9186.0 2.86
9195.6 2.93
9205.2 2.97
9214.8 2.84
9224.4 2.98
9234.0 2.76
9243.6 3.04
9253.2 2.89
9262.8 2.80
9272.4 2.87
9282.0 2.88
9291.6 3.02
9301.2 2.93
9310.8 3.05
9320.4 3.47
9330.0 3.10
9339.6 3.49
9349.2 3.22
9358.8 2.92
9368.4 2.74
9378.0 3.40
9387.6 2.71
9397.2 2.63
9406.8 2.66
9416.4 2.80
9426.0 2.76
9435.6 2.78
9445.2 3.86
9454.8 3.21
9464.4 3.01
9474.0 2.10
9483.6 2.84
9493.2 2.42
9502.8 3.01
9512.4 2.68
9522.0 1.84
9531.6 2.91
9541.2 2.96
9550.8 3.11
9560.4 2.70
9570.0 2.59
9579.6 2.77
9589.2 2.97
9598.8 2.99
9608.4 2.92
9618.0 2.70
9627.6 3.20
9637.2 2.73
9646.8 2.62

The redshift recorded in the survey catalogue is 0.187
